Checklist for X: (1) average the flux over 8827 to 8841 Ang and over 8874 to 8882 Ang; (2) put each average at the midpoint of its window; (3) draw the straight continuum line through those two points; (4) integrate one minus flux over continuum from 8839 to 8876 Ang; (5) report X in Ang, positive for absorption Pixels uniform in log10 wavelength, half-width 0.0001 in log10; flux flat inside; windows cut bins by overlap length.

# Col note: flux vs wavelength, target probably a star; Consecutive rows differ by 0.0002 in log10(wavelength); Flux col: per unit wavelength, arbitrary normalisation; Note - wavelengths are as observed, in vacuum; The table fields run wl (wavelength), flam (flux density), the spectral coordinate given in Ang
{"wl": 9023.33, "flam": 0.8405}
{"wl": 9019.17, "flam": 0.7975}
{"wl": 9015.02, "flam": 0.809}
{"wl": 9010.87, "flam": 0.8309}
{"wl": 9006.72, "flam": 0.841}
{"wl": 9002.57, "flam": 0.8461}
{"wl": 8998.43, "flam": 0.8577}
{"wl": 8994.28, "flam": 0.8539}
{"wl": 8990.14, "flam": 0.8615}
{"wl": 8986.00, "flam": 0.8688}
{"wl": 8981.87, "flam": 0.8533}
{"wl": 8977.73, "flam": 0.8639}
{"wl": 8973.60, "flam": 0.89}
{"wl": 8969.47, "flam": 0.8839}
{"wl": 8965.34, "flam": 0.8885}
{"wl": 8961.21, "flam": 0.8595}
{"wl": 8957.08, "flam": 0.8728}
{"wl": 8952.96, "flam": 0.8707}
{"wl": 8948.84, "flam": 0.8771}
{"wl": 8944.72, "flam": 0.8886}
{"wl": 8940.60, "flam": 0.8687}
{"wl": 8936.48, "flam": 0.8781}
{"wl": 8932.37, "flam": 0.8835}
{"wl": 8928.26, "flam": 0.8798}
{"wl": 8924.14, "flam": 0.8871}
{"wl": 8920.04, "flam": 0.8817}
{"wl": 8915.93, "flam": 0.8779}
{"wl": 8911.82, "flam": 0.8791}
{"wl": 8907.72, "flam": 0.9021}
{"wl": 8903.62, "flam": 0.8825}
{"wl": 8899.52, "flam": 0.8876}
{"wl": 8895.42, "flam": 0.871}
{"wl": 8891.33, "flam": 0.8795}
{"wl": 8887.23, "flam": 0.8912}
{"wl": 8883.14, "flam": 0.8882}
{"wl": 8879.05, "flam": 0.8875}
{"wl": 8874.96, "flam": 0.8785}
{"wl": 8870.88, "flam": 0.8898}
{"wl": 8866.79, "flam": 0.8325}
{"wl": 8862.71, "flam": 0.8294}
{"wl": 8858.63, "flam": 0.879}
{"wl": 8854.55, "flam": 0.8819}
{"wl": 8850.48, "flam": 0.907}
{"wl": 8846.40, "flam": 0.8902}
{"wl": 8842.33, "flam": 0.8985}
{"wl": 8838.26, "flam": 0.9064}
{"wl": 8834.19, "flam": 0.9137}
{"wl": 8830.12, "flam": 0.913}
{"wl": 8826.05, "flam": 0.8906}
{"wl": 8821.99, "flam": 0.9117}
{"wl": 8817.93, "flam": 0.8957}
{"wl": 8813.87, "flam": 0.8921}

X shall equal 0.7 Ang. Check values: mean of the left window 0.908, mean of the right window 0.884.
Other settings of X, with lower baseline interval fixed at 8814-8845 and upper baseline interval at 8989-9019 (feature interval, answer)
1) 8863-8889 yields 0.3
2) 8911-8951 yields -0.7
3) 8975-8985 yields -0.2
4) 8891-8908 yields -0.1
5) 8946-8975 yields -0.8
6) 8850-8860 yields 0.1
